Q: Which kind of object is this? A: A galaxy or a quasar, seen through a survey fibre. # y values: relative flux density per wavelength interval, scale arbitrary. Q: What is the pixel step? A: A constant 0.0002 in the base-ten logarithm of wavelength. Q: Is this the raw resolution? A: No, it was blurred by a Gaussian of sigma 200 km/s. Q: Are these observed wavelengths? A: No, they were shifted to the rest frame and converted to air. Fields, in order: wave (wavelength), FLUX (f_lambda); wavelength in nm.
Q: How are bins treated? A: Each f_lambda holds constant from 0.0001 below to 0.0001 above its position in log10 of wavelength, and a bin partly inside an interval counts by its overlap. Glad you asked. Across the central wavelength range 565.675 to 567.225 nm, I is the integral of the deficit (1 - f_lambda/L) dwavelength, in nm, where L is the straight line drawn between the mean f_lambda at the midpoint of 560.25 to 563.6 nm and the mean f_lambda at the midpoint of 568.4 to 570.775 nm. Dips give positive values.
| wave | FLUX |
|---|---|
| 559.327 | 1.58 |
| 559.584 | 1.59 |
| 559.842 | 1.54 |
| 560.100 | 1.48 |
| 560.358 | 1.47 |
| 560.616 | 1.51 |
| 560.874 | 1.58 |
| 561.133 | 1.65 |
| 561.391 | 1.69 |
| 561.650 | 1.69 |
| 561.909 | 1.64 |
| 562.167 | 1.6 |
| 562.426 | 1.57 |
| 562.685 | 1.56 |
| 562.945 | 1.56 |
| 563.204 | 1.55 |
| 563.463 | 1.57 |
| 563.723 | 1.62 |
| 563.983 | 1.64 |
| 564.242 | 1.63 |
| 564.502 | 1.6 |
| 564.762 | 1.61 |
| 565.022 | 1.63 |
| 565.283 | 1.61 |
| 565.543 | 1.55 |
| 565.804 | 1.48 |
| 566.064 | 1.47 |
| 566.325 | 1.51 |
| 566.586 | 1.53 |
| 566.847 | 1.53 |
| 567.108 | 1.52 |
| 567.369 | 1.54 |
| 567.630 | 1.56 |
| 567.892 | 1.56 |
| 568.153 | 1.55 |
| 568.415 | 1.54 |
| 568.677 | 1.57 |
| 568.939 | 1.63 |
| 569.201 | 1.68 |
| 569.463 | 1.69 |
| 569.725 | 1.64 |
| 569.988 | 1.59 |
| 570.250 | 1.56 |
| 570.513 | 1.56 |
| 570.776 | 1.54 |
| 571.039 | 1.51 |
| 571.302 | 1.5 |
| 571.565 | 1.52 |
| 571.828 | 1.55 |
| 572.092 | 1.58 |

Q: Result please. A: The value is 0.09 nm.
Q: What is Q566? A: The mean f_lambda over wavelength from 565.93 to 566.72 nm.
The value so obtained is 1.5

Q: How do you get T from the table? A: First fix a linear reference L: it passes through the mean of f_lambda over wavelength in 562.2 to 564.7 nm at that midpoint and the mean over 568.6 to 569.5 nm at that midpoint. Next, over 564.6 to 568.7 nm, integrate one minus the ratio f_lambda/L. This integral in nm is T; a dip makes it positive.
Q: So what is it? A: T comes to 0.183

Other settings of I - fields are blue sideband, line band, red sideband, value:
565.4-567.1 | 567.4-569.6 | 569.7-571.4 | -0.09 nm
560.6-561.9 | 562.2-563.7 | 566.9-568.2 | 0.04 nm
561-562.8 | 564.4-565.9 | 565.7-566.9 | -0.04 nm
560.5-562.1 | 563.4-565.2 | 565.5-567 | -0.07 nm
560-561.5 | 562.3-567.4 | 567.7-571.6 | 0.02 nm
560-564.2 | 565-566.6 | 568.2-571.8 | 0.05 nm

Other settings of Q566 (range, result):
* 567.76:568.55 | 1.55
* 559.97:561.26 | 1.54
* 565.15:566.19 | 1.53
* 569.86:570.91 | 1.56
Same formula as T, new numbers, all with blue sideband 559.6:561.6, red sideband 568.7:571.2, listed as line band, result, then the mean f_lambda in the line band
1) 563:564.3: -0.02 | 1.6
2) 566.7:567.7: 0.03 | 1.54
